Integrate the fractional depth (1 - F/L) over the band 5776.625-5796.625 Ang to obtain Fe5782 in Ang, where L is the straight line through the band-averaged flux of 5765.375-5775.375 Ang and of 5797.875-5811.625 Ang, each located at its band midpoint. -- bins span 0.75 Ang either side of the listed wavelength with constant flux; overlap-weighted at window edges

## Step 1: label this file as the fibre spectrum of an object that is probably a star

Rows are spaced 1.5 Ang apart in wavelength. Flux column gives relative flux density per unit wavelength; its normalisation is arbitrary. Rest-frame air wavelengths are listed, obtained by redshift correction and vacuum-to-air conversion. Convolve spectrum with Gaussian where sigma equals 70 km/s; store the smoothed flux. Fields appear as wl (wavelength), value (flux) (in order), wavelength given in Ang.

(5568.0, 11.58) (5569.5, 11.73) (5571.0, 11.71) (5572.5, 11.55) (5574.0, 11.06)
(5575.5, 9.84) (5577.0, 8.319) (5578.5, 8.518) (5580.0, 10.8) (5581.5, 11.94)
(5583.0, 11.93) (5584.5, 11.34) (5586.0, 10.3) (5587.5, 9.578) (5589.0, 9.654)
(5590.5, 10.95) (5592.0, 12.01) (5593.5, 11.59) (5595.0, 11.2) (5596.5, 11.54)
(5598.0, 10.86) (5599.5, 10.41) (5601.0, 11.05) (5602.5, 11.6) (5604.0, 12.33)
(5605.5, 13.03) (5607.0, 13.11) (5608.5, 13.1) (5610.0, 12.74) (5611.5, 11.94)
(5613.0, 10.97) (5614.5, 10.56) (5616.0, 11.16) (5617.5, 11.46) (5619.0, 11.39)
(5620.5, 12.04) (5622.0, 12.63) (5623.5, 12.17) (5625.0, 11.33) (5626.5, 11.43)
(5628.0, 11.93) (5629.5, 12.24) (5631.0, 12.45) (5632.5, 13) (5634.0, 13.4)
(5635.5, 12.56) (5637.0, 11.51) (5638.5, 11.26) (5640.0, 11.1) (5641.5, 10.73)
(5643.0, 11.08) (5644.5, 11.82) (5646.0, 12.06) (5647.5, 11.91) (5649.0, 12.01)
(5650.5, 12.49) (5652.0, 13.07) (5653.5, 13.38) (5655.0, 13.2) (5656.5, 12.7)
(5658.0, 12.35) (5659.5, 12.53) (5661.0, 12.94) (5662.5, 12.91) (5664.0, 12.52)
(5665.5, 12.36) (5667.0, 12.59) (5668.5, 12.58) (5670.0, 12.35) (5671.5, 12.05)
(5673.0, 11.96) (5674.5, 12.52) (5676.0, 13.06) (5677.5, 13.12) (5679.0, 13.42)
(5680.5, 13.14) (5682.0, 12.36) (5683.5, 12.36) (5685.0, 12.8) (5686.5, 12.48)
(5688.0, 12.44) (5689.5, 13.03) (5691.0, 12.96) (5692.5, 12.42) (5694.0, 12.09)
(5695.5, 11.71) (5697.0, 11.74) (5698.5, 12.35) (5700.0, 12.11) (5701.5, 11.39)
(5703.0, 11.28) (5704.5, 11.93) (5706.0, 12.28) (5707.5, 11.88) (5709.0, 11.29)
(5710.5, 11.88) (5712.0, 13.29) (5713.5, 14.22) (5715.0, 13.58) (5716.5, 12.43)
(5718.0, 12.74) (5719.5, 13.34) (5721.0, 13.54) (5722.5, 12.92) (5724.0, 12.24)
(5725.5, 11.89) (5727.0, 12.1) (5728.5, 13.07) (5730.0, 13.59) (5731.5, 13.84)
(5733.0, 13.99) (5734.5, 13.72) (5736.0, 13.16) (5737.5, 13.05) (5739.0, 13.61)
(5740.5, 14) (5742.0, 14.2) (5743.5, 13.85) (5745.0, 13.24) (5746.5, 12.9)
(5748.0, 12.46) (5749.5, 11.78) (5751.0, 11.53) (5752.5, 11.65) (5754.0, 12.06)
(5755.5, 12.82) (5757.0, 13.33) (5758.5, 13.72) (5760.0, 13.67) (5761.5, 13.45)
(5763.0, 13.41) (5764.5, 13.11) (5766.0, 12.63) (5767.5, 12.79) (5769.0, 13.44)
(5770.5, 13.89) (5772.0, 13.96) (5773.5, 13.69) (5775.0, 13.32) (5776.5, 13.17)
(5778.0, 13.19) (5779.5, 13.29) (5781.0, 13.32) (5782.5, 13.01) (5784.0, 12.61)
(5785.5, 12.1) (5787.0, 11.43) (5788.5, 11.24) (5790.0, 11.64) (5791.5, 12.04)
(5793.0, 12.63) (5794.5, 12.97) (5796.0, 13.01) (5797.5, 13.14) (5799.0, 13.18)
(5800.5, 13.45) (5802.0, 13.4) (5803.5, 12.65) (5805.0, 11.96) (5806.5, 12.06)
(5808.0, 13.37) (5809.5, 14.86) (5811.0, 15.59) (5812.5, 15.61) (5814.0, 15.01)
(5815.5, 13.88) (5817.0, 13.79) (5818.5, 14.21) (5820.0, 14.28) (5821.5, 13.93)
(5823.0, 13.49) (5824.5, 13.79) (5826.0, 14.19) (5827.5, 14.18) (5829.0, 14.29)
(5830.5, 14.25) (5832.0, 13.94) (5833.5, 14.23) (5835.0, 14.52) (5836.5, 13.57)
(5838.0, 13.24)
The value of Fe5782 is 1.3 Ang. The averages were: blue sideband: 13.4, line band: 12.5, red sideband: 13.4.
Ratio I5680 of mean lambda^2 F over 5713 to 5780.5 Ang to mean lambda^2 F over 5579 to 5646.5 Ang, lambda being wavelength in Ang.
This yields 1.19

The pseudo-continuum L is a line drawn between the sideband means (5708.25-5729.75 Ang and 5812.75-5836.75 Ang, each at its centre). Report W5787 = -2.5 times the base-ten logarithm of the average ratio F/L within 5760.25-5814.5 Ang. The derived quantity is 0.04 mag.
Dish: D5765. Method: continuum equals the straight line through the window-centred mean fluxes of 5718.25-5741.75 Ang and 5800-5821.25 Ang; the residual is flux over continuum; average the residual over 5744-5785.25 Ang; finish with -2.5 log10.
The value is 0.04 mag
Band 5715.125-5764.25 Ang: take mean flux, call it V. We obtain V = 13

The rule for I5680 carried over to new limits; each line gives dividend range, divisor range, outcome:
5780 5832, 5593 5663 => 1.19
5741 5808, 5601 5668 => 1.11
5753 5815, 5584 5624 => 1.22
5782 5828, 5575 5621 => 1.28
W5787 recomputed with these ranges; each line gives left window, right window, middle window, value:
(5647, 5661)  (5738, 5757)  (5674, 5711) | 0.04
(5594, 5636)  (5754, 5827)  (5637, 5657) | 0.01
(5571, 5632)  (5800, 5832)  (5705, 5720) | 0.00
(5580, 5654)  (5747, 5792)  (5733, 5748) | -0.08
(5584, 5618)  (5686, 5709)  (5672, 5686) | -0.07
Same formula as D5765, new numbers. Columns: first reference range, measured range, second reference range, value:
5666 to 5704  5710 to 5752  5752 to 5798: -0.04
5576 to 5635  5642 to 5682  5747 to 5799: -0.05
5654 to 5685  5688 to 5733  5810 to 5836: 0.05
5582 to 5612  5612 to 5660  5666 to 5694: 0.00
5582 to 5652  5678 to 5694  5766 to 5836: -0.03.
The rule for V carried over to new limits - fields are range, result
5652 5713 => 12.5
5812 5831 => 14.2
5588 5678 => 12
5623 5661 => 12.2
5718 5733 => 13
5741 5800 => 12.9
